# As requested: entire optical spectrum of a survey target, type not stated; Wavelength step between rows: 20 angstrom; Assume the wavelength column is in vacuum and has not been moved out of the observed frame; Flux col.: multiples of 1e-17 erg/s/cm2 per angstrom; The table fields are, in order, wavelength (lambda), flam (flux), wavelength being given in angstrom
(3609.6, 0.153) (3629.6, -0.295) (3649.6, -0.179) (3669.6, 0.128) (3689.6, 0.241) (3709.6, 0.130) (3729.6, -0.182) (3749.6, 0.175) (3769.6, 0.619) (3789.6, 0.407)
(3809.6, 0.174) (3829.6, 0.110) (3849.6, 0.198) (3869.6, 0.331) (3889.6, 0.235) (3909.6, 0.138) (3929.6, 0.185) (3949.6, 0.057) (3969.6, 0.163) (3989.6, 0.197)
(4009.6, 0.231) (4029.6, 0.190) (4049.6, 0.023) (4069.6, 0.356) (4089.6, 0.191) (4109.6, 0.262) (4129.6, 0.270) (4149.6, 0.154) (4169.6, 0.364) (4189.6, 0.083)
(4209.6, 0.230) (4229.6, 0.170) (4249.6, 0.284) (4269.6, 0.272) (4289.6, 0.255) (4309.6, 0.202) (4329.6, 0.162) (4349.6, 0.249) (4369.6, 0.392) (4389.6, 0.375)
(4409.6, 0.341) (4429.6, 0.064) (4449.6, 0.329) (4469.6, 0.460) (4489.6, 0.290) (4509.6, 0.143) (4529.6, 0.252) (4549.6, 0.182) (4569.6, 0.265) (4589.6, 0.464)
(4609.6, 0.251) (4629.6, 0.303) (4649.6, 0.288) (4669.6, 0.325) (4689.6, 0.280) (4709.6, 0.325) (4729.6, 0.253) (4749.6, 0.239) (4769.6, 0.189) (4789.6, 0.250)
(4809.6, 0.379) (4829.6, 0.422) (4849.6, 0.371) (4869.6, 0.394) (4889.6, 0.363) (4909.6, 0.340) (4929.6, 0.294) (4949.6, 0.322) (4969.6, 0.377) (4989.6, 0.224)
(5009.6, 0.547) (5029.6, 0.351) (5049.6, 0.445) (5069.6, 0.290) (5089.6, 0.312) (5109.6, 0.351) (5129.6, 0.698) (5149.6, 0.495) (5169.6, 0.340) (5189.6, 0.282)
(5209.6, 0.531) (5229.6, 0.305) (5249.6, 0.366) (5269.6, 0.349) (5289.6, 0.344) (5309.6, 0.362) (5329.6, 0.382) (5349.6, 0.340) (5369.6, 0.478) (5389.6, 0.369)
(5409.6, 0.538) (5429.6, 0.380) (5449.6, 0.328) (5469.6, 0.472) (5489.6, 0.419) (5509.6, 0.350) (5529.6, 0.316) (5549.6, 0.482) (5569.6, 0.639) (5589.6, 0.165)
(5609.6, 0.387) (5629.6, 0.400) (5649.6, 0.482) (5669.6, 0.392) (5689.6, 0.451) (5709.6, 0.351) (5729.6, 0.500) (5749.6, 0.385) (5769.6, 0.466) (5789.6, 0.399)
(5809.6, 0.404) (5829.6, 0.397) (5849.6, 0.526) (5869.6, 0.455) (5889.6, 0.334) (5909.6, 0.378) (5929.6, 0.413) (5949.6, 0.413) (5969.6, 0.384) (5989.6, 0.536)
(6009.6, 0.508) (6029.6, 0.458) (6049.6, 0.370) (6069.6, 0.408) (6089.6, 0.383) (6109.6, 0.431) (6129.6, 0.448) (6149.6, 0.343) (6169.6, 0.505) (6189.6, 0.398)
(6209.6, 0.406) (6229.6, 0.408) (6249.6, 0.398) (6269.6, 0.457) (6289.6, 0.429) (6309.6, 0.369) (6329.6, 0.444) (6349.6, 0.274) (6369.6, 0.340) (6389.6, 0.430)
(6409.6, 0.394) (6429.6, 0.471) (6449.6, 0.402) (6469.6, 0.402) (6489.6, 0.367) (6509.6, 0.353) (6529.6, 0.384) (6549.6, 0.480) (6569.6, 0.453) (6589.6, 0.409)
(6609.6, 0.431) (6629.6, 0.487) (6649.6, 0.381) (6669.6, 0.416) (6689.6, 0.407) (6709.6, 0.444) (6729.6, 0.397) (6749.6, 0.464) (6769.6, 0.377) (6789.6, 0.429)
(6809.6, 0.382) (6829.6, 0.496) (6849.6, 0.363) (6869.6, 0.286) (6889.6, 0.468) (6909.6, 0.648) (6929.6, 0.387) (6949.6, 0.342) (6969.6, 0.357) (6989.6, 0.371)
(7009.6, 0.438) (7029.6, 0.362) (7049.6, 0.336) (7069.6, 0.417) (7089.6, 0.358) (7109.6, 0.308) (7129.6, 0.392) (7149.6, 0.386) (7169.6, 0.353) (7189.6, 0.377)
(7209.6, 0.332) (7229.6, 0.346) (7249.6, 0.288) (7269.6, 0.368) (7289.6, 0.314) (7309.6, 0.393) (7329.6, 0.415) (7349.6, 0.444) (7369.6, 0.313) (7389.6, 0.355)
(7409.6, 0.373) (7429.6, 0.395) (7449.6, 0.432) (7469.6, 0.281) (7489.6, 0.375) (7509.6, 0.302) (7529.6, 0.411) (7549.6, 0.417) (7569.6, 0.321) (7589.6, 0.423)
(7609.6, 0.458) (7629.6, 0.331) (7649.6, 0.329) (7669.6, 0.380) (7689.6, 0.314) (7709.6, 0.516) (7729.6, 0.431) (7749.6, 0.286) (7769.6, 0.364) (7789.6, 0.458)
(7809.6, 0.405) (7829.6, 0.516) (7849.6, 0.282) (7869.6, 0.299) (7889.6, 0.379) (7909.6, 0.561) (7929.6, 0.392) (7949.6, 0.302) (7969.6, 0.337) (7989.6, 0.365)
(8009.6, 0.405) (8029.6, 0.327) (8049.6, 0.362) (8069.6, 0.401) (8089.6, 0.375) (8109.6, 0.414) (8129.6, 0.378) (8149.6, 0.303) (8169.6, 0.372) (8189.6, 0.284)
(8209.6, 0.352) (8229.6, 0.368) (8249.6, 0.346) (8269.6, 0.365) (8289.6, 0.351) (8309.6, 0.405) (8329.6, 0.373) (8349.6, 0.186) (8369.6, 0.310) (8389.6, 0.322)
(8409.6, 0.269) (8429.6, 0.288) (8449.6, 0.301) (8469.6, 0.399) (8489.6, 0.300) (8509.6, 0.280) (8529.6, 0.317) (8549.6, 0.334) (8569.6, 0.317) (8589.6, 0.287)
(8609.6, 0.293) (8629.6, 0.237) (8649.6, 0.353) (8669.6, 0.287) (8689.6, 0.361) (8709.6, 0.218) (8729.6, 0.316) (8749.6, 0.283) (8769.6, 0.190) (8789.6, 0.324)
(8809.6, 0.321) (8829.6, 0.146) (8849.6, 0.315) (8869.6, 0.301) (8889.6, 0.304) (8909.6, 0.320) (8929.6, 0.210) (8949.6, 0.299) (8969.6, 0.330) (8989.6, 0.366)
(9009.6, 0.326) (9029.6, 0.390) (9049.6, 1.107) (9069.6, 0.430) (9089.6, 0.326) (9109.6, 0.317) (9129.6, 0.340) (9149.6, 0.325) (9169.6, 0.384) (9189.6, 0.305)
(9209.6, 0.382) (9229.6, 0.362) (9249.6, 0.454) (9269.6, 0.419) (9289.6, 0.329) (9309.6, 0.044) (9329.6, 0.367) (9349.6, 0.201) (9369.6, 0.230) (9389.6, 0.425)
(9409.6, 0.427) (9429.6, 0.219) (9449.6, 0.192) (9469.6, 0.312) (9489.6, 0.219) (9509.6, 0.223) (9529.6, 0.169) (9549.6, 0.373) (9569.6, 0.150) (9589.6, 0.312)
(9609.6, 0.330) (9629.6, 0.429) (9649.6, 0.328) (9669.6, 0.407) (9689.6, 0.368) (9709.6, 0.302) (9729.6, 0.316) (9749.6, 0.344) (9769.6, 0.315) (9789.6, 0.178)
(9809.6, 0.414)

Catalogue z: 0.38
